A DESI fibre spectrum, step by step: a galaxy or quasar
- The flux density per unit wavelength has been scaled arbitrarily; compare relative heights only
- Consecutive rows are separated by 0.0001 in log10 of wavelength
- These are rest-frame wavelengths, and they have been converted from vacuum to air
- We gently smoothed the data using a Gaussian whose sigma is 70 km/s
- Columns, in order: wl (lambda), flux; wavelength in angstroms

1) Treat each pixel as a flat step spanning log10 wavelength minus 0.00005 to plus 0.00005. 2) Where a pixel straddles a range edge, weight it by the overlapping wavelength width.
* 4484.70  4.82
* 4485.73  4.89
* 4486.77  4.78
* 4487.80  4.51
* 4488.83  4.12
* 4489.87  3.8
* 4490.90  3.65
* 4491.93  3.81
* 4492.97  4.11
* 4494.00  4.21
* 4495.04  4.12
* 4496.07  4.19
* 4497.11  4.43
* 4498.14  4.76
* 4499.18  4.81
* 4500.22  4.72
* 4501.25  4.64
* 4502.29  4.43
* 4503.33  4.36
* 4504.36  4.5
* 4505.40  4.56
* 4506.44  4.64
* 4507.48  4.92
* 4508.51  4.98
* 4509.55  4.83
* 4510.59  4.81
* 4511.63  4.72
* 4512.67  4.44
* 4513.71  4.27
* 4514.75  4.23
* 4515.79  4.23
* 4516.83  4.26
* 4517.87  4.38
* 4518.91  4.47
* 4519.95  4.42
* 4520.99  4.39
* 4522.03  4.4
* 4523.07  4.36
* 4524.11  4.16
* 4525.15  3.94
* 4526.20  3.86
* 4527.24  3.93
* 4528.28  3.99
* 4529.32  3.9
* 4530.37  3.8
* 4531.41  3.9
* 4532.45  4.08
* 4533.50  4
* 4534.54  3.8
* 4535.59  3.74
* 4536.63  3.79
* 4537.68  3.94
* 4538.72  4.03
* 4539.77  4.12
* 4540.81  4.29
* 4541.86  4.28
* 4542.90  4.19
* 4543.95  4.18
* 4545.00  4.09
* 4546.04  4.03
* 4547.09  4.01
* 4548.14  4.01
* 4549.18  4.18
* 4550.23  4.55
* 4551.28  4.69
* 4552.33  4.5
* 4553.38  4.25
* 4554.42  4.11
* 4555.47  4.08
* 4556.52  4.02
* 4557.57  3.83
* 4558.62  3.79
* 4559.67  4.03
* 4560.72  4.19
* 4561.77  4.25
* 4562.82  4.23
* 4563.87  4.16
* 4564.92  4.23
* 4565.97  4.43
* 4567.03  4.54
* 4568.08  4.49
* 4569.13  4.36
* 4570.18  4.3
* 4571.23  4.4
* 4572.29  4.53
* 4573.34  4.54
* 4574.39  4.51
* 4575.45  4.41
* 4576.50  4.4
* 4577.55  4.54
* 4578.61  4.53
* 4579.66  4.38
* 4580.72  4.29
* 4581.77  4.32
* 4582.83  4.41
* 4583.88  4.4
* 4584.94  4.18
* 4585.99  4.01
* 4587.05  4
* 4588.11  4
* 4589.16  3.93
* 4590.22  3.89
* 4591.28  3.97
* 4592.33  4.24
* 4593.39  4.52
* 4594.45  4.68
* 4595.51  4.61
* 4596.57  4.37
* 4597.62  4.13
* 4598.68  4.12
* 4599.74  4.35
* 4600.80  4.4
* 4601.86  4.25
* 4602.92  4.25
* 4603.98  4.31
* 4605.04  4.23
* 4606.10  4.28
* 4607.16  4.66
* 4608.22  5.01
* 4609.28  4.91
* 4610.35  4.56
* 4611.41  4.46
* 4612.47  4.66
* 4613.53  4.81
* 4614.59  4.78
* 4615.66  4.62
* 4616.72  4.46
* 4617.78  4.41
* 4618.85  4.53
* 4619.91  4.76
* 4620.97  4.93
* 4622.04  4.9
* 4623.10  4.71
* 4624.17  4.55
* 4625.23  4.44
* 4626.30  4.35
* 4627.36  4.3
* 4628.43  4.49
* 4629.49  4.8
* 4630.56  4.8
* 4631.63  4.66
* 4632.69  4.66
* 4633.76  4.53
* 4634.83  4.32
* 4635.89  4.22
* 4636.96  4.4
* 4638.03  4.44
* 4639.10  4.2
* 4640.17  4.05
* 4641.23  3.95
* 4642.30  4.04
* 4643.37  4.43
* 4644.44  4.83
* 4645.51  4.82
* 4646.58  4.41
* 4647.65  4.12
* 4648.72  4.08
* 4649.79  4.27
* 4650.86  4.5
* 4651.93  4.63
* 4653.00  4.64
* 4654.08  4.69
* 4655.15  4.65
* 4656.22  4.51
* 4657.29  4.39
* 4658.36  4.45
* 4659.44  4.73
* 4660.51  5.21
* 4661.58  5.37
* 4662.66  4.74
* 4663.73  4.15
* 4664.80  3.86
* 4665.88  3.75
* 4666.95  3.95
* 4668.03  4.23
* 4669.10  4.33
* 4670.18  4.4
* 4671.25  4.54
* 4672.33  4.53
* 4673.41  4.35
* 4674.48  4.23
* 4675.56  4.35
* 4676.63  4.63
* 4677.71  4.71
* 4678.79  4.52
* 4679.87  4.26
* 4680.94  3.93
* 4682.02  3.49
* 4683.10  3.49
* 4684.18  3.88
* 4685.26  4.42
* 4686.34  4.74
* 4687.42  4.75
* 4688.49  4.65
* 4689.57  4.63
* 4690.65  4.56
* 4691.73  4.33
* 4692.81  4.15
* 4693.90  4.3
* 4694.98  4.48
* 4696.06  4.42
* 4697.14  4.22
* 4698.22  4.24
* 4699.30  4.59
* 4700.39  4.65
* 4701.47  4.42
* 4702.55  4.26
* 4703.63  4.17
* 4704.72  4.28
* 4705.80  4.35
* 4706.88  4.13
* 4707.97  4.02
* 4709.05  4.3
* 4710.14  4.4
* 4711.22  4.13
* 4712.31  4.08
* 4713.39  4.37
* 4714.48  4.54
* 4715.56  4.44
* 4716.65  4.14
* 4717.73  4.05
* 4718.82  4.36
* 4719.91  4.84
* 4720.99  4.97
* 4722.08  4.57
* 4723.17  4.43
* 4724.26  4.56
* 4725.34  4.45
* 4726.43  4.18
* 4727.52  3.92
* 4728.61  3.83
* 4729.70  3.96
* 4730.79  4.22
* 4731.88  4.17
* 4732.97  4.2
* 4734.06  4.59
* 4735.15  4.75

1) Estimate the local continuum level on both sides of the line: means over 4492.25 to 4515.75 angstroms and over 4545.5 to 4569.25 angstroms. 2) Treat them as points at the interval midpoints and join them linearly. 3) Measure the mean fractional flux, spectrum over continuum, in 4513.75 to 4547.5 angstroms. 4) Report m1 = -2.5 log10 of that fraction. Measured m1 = 0.07 mag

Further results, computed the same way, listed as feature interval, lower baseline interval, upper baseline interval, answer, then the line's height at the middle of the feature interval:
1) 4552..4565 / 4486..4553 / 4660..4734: 0.042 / 4.29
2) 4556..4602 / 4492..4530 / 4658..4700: 0.027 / 4.38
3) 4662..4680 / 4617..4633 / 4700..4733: 0.031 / 4.46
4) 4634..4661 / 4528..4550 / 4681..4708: -0.055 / 4.22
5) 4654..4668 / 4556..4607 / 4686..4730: -0.037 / 4.33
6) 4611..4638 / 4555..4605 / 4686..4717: -0.067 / 4.31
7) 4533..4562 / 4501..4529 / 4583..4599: 0.056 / 4.32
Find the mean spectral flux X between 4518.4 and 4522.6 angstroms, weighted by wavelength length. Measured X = 4.42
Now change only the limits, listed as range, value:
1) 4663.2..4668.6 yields 3.99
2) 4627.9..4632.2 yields 4.69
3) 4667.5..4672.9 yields 4.4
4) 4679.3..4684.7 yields 3.81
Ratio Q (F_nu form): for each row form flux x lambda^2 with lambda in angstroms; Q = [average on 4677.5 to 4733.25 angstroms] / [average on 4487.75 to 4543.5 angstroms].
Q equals 1.1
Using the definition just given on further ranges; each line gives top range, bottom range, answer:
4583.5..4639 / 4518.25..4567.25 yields 1.11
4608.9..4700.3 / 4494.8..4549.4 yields 1.10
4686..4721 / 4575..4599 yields 1.08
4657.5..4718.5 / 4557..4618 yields 1.04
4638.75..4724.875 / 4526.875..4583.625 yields 1.10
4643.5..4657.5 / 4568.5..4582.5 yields 1.05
